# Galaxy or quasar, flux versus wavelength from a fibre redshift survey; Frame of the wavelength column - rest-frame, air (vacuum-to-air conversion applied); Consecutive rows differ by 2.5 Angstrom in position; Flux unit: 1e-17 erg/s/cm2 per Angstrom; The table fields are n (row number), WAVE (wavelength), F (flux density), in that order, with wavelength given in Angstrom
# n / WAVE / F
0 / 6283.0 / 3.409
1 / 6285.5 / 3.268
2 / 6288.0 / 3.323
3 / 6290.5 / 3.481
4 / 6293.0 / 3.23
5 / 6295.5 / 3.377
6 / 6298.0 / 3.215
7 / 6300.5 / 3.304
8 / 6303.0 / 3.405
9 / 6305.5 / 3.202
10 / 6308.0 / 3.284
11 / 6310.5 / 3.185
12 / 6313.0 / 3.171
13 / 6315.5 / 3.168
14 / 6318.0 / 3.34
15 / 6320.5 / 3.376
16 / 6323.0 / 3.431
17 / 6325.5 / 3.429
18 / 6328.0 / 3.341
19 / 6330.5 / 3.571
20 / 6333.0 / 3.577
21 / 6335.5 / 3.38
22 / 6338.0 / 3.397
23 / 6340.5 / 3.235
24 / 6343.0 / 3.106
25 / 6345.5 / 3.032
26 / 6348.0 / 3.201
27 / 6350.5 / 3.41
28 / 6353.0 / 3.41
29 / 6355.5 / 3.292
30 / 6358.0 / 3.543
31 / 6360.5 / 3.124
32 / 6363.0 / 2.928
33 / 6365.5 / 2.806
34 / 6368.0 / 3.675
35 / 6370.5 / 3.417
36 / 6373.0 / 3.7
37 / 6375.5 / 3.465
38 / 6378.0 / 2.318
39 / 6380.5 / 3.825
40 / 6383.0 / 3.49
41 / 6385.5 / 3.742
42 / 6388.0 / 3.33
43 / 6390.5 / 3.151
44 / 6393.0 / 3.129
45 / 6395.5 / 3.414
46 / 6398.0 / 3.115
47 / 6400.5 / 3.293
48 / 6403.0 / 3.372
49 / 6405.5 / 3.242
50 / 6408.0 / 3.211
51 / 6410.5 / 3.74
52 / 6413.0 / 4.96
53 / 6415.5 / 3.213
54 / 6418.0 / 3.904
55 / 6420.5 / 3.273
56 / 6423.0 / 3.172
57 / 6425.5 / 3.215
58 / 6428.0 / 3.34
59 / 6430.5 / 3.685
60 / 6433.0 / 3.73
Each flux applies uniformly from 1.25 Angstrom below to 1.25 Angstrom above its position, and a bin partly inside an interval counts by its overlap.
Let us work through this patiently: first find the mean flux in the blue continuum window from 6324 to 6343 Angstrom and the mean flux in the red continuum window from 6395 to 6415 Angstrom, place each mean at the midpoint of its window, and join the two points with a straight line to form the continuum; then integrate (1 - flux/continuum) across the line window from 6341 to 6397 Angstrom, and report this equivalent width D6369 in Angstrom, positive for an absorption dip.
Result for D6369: 2.8 Angstrom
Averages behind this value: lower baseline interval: 3.4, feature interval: 3.29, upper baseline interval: 3.54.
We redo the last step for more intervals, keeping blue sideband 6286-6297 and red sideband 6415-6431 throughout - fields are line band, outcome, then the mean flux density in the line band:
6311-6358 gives 0.4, 3.33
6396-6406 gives 0.4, 3.27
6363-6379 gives 0.7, 3.22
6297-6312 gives 0.4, 3.27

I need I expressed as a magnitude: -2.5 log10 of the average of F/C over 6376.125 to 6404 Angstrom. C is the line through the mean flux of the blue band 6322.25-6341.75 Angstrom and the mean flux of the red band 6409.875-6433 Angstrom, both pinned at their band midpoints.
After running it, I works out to 0.08 mag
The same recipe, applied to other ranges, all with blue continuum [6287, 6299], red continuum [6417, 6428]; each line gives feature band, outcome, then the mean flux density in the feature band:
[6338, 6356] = 0.03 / 3.25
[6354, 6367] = 0.07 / 3.15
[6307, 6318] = 0.04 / 3.22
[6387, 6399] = 0.04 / 3.23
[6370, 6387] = -0.02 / 3.42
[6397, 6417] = -0.05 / 3.53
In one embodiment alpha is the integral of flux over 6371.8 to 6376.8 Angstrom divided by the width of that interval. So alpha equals 3.57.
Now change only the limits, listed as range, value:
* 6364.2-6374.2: 3.4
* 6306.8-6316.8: 3.2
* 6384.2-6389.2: 3.54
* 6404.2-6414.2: 3.78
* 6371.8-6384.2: 3.36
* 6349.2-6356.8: 3.37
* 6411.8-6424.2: 3.7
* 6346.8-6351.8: 3.31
